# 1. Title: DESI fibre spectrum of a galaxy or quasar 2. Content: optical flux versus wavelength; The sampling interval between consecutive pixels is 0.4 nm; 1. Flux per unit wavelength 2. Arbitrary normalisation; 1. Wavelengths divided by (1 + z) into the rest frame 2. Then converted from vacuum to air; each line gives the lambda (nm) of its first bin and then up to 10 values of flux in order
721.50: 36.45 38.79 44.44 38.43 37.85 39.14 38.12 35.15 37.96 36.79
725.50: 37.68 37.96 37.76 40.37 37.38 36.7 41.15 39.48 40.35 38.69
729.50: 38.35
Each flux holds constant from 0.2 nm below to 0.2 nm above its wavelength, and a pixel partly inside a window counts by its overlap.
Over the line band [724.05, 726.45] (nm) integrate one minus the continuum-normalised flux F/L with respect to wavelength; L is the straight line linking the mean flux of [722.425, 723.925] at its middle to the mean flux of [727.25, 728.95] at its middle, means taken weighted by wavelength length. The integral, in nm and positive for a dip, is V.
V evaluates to 0.11 nm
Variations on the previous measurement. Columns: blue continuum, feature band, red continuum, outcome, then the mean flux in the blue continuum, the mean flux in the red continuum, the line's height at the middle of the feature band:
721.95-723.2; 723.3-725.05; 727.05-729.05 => 0.105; 40.3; 39.1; 39.9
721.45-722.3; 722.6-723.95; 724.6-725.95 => 0.008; 39.4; 37.5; 38.6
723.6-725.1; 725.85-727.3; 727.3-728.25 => -0.002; 37.2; 39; 38.4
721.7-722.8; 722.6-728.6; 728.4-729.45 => 0.281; 40.7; 39.3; 40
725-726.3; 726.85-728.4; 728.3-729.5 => -0.002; 37.6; 39.3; 38.6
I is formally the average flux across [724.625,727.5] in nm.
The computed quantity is 37.9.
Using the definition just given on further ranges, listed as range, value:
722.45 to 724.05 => 38.6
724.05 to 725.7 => 36.9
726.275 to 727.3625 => 38.5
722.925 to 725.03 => 37.6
